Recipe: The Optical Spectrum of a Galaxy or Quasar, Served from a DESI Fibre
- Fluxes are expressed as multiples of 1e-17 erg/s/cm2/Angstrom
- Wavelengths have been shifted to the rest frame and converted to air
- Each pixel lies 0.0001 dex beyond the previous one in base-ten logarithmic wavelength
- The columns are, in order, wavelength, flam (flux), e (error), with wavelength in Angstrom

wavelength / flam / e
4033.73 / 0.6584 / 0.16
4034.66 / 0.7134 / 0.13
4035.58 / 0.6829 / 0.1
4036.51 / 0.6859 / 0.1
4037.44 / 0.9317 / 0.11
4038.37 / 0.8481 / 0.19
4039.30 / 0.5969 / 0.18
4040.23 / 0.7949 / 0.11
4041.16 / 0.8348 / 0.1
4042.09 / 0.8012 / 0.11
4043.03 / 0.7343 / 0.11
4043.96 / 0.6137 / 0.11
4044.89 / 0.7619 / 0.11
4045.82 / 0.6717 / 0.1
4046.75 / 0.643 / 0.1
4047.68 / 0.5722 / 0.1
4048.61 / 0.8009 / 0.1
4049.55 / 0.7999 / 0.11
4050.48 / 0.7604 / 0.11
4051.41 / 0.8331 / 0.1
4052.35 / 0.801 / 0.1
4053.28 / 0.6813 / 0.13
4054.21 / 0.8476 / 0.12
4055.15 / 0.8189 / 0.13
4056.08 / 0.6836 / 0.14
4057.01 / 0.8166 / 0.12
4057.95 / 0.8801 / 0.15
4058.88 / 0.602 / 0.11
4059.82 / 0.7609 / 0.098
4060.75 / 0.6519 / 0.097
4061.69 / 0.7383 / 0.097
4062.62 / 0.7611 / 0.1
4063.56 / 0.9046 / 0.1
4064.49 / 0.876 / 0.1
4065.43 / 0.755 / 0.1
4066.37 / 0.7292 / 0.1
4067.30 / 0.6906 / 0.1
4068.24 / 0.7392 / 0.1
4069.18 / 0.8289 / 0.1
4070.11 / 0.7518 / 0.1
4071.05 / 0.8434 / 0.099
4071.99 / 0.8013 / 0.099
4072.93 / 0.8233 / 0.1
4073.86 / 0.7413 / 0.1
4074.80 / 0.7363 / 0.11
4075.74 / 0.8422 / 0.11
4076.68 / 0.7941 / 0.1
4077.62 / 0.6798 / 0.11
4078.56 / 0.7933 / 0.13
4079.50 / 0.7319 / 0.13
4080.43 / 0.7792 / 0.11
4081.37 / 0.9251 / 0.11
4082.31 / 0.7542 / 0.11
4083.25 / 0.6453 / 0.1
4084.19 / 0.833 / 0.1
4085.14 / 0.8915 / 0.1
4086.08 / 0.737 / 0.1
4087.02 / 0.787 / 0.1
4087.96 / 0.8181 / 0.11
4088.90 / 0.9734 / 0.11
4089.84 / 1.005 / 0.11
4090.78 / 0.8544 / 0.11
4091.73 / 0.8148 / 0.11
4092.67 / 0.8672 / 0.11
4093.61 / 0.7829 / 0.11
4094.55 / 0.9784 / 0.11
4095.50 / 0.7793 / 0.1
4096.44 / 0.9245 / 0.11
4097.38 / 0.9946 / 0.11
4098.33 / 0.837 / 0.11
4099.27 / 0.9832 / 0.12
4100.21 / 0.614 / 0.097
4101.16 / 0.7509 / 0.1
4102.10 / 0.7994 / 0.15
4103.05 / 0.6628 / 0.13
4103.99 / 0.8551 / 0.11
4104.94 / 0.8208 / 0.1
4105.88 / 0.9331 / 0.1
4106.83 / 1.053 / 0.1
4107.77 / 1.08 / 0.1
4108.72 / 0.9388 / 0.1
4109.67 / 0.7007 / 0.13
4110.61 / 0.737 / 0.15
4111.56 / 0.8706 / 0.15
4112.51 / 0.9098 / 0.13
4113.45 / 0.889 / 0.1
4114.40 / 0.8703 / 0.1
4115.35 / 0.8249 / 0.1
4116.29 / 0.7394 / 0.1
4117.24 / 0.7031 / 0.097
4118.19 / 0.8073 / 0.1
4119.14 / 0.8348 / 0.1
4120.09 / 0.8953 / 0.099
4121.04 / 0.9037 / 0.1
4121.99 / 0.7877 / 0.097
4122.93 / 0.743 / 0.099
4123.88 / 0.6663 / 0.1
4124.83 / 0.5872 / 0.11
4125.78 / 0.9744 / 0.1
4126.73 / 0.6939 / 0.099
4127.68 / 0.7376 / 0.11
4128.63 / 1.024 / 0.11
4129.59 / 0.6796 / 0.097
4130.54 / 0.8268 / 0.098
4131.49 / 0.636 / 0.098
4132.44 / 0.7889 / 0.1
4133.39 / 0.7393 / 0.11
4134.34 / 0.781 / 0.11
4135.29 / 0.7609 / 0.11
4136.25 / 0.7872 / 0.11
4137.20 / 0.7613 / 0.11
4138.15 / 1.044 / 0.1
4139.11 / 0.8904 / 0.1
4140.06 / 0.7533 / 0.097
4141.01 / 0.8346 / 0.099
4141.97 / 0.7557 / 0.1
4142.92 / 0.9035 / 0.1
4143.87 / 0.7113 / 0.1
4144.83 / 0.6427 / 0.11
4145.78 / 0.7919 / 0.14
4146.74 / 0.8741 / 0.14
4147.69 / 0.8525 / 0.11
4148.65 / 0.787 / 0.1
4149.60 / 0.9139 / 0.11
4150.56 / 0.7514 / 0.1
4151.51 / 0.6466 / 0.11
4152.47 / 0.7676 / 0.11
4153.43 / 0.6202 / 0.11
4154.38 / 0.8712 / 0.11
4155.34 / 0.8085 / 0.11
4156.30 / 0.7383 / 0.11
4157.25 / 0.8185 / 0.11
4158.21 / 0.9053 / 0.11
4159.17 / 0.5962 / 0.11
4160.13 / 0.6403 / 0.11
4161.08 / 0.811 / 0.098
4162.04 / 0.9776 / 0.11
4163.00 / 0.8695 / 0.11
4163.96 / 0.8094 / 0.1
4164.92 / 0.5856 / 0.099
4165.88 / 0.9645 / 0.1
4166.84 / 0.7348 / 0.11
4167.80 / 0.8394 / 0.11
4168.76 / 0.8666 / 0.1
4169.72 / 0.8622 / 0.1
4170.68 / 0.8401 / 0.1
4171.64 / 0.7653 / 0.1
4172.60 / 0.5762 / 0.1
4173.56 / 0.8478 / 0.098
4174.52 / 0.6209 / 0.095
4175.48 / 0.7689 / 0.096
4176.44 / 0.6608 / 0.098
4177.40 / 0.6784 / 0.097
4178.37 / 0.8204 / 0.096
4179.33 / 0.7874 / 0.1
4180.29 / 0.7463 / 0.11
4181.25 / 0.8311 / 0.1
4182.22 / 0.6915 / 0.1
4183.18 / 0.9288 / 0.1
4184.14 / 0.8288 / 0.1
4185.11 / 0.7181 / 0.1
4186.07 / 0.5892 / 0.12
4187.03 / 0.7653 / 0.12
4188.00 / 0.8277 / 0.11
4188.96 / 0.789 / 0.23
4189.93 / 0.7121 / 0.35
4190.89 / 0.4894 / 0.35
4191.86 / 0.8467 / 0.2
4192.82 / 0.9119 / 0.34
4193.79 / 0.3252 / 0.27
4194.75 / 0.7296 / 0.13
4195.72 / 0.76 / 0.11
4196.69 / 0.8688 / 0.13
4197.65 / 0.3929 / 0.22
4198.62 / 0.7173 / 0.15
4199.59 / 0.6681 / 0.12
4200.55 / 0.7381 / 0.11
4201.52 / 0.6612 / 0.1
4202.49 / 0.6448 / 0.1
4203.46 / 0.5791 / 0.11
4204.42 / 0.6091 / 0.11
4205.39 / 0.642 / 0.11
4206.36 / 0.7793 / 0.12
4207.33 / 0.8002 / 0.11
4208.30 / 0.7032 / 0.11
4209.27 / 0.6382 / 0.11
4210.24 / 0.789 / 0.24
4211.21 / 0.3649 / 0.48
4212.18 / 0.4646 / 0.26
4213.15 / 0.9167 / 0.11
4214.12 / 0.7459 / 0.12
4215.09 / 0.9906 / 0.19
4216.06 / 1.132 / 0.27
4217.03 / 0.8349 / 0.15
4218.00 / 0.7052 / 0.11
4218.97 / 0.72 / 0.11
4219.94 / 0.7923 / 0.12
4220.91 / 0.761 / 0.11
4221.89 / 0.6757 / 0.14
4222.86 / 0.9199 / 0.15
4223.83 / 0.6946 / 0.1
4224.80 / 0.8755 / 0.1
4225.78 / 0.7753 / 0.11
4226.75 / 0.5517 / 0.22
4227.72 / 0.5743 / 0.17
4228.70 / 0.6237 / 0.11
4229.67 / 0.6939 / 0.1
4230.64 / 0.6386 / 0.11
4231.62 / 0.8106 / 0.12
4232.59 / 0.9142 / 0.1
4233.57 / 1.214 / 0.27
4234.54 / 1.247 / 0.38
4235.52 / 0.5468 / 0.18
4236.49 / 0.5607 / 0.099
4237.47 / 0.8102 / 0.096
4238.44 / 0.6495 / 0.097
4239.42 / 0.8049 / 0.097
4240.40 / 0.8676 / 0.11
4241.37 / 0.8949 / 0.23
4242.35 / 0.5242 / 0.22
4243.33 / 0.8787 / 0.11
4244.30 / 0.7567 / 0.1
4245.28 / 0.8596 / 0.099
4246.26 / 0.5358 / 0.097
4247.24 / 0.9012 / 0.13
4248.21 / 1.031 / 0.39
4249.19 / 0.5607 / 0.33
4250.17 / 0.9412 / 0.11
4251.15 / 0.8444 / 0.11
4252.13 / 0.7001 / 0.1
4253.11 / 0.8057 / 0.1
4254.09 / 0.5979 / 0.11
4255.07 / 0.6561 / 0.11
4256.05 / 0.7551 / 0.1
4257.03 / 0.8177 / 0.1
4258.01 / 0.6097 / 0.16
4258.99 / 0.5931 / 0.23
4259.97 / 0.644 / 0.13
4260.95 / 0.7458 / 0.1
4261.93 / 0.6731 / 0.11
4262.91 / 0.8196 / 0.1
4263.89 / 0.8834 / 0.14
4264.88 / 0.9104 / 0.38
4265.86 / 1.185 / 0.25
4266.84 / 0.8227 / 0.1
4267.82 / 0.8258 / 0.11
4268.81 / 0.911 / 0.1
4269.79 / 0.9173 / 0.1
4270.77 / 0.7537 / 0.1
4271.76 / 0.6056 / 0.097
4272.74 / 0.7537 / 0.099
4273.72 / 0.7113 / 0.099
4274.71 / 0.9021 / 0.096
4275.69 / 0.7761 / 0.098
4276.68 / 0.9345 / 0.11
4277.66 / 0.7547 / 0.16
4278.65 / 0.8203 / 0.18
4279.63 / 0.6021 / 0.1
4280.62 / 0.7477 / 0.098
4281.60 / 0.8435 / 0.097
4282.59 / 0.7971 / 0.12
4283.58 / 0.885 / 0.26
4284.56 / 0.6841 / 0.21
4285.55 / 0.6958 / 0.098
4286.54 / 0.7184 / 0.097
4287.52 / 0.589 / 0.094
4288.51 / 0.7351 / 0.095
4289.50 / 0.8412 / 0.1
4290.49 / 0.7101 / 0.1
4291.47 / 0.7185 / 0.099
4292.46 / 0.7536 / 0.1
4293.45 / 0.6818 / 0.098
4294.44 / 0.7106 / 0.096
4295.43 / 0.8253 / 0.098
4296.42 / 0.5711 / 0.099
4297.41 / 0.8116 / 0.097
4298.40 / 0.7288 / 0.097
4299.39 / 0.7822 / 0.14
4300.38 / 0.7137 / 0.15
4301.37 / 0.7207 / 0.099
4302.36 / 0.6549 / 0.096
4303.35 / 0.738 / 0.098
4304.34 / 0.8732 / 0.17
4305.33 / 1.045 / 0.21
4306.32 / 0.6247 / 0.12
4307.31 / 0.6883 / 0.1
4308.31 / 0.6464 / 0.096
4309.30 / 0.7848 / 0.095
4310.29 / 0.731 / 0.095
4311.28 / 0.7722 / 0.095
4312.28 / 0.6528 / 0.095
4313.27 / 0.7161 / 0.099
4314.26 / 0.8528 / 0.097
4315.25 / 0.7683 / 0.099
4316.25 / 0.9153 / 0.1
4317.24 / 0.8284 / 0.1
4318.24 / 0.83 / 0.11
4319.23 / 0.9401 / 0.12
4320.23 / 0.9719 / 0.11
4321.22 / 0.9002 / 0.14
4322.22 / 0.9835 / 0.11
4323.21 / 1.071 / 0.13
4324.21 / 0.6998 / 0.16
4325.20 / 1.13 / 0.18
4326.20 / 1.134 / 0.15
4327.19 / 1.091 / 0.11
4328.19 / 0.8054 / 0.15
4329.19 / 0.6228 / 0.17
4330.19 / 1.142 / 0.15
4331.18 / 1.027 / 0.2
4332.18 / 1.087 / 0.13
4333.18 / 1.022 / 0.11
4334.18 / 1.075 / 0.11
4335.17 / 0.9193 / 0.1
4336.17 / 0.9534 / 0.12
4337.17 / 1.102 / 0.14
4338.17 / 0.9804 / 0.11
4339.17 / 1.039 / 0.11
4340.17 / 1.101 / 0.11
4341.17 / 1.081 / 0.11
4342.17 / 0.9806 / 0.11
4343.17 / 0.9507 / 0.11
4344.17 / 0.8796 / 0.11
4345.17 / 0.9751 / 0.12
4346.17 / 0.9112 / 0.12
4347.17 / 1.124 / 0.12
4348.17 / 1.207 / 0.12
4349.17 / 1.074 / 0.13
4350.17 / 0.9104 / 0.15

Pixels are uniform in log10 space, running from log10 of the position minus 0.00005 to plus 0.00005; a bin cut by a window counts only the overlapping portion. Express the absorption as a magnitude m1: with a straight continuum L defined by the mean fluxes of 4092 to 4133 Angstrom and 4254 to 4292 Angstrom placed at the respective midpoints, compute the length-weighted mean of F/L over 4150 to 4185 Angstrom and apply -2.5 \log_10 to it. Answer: 0.04 mag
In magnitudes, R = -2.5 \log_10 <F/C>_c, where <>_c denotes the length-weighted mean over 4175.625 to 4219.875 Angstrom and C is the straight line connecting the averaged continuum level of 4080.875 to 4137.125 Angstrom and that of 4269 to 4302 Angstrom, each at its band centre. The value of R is 0.09 mag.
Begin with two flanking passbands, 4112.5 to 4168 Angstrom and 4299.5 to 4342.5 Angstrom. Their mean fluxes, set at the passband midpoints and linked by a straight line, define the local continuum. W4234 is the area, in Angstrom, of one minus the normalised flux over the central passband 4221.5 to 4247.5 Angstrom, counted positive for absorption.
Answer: 2.32 Angstrom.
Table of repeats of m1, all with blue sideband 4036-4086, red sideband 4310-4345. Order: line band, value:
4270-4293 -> 0.199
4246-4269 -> 0.143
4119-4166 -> 0.039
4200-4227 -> 0.178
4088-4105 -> -0.081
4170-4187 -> 0.126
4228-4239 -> 0.117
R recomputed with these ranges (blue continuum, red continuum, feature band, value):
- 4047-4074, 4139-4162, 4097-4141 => -0.06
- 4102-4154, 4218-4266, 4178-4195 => 0.07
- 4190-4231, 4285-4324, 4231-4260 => -0.07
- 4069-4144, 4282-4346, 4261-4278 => 0.02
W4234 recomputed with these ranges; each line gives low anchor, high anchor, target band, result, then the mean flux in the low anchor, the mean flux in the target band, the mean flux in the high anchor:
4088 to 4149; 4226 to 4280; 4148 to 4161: 0.8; 0.825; 0.762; 0.777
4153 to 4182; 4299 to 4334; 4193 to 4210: 2.7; 0.775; 0.668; 0.859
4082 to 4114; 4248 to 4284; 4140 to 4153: 0.7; 0.85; 0.785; 0.785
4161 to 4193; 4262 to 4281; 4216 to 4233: 1.0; 0.774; 0.751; 0.82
